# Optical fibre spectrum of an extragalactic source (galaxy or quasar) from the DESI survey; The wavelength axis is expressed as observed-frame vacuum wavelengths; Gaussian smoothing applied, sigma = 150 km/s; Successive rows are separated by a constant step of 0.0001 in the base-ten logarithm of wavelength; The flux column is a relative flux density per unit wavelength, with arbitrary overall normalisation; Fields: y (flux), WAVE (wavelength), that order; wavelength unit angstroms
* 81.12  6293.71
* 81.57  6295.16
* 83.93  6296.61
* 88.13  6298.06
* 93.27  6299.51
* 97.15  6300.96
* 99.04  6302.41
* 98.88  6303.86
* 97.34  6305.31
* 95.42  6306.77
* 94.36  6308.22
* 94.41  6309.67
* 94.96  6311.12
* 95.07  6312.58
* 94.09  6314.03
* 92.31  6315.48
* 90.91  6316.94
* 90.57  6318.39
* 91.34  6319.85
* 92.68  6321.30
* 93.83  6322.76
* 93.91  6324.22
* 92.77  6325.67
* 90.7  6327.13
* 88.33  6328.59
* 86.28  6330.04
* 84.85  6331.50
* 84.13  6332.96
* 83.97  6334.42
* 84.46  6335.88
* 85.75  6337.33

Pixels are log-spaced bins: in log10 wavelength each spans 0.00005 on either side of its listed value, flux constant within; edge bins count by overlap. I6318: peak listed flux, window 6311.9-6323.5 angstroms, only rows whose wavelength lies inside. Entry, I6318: 95.07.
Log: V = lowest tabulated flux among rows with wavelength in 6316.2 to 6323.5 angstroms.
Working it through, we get 90.57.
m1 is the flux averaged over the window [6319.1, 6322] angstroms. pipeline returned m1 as 92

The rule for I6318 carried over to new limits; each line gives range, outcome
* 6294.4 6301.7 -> 97.15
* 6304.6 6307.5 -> 97.34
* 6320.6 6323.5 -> 93.83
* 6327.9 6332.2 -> 88.33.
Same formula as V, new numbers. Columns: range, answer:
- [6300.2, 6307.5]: 95.42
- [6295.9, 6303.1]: 83.93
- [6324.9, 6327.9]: 90.7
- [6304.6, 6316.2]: 92.31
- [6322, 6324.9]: 93.83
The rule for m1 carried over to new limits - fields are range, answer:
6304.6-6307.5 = 96.2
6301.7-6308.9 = 97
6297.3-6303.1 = 94.3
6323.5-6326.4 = 93.5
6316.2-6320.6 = 90.9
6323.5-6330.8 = 90.4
